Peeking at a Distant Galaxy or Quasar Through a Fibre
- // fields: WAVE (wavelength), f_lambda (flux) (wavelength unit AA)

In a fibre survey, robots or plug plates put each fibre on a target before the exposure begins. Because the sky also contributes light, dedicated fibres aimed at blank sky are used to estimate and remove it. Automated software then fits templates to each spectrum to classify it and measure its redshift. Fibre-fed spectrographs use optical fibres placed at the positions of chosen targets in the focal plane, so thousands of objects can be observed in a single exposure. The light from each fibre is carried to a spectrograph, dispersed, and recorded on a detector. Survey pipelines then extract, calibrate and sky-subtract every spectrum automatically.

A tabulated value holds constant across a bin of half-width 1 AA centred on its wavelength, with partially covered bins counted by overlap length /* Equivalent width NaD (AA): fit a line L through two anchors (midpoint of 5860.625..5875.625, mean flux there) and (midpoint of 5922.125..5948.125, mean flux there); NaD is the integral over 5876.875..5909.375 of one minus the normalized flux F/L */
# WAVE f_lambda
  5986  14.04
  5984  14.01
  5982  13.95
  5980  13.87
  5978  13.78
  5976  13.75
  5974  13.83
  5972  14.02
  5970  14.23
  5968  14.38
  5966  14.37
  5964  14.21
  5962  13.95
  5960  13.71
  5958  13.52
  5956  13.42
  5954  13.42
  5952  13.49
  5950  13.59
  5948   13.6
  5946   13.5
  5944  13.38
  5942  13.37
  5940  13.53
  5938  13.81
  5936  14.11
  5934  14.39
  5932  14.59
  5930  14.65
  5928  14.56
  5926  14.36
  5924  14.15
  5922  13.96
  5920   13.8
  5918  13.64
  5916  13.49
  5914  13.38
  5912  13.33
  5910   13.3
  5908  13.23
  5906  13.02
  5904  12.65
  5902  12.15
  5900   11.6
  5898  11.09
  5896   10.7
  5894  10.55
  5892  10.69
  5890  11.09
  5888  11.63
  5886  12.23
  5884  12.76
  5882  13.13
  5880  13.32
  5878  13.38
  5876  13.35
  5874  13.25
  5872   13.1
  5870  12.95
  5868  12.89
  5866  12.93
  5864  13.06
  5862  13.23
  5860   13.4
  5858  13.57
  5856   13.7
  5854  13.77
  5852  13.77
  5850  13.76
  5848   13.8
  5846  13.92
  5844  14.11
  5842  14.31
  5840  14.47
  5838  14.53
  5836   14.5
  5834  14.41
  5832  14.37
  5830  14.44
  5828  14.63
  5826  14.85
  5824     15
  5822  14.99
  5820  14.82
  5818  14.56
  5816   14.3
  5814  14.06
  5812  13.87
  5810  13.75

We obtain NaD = 3.2 AA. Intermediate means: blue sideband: 13.1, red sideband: 14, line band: 12.1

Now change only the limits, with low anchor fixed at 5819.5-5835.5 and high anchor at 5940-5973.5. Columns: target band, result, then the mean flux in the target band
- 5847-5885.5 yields 2.9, 13.3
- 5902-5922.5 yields 1.1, 13.3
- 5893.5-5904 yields 2.1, 11.4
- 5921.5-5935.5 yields -0.4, 14.4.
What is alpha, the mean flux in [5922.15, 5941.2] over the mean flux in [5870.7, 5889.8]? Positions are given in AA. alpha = 1.11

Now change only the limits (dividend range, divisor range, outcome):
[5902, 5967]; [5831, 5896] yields 1.04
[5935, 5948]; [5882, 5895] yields 1.17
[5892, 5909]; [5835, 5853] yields 0.84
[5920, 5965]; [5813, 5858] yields 0.97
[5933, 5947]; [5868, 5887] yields 1.05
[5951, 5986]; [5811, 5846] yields 0.96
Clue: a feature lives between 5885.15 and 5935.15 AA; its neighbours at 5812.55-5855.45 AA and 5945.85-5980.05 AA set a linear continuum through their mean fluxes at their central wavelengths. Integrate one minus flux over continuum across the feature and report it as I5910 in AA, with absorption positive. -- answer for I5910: 4.0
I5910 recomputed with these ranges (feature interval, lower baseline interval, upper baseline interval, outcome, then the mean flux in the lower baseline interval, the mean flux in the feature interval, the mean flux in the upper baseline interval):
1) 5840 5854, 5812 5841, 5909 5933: 0.4 AA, 14.5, 14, 13.9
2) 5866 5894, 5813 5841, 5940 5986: 3.4 AA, 14.6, 12.5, 13.8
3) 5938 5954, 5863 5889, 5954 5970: 0.3 AA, 12.9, 13.5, 13.9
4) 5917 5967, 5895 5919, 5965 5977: -1.7 AA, 12.6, 13.9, 14.1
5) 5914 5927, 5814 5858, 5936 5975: 0.1 AA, 14.3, 13.9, 13.8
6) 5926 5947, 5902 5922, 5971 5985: -0.8 AA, 13.3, 14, 13.9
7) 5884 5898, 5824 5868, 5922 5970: 2.7 AA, 14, 11.3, 13.9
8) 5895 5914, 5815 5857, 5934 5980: 2.2 AA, 14.3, 12.4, 13.8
